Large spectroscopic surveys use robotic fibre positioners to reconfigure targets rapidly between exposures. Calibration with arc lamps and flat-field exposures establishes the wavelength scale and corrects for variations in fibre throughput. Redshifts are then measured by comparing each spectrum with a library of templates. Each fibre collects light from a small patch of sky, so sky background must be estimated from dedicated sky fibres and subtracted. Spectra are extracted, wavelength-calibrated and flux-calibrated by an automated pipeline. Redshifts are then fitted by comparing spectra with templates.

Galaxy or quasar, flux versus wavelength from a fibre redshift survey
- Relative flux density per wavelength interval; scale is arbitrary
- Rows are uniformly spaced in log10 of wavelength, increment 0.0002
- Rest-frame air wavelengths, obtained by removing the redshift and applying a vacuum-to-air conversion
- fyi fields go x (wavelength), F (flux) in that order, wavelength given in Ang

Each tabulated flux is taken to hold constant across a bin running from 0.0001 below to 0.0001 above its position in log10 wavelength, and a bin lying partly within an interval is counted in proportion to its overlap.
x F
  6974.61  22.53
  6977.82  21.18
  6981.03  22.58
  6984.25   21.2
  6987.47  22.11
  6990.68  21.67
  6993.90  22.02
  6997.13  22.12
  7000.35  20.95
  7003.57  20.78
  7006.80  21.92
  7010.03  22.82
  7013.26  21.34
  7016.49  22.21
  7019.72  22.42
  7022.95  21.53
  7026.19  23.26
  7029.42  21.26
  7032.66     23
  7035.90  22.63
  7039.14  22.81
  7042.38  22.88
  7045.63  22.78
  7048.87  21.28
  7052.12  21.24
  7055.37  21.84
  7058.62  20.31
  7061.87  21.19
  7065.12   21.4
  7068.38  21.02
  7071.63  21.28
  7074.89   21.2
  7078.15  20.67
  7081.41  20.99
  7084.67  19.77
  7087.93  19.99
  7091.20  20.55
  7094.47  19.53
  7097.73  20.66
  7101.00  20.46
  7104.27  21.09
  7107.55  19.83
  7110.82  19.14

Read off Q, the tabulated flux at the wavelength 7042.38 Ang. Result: 22.88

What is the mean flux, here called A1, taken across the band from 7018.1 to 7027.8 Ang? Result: 22.4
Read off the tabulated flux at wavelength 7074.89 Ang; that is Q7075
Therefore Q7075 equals 21.2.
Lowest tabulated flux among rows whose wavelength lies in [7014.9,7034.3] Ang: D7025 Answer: 21.26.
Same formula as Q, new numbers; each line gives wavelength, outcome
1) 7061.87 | 21.19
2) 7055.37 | 21.84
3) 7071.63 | 21.28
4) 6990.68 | 21.67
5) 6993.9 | 22.02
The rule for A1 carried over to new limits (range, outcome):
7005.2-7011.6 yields 22.4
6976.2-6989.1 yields 21.8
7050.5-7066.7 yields 21.2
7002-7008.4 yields 21.3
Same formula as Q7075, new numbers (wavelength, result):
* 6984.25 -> 21.2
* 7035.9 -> 22.63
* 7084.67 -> 19.77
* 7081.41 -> 20.99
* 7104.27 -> 21.09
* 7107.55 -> 19.83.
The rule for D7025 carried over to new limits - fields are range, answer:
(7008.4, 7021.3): 21.34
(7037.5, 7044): 22.81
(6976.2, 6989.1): 21.18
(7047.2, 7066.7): 20.31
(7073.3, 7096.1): 19.53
